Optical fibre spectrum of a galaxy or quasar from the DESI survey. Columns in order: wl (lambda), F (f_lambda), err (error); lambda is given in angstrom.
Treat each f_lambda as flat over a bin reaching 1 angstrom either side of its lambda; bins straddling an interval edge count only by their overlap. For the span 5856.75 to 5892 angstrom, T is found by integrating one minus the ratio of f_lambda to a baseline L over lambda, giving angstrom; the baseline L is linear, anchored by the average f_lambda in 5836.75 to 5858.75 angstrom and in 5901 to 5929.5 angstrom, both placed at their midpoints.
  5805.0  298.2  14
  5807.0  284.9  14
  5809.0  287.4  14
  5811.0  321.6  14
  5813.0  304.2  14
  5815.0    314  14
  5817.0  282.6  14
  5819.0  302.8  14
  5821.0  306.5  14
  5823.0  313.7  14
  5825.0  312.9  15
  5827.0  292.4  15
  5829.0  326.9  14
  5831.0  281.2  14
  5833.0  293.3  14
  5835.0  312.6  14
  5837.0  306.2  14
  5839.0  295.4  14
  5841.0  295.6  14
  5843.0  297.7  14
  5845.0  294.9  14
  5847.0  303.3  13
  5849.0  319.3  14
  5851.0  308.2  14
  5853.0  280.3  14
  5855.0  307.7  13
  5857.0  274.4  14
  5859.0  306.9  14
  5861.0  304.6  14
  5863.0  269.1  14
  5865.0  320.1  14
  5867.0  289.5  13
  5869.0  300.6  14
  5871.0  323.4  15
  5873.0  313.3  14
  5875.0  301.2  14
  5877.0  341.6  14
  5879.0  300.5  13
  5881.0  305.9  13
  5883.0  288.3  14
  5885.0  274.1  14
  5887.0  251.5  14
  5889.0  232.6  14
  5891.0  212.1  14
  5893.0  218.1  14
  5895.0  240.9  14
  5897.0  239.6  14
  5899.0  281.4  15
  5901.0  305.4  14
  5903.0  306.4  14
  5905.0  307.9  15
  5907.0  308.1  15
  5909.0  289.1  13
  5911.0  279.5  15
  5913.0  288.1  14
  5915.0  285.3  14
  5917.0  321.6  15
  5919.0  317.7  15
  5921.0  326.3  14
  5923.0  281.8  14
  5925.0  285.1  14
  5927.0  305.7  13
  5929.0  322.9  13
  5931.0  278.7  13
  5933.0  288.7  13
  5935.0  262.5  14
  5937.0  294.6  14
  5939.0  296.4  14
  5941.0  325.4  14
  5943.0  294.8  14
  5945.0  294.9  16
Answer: 1.2 angstrom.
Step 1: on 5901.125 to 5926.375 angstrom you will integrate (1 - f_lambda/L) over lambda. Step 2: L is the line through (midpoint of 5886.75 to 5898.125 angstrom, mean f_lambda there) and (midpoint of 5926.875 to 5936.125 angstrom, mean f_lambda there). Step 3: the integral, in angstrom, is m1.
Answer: -3.5 angstrom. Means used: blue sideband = 232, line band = 300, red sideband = 290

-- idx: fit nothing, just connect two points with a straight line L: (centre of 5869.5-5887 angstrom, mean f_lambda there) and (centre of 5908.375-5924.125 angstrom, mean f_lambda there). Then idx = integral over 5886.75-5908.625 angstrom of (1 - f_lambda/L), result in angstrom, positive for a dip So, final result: 2.6 angstrom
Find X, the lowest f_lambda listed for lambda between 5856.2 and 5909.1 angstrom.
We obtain 212.1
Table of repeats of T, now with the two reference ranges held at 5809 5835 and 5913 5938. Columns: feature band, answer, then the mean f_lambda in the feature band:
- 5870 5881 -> -0.5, 315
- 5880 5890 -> 1.0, 270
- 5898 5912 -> 0.1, 297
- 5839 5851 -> 0.0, 302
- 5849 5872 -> 0.1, 300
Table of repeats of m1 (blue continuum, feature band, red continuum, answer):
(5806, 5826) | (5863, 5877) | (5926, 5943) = -0.35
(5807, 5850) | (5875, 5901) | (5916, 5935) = 2.86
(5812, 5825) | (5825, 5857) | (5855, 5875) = 0.23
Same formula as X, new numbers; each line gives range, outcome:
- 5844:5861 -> 274.4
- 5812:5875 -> 269.1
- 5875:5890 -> 232.6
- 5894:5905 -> 239.6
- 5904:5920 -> 279.5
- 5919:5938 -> 262.5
